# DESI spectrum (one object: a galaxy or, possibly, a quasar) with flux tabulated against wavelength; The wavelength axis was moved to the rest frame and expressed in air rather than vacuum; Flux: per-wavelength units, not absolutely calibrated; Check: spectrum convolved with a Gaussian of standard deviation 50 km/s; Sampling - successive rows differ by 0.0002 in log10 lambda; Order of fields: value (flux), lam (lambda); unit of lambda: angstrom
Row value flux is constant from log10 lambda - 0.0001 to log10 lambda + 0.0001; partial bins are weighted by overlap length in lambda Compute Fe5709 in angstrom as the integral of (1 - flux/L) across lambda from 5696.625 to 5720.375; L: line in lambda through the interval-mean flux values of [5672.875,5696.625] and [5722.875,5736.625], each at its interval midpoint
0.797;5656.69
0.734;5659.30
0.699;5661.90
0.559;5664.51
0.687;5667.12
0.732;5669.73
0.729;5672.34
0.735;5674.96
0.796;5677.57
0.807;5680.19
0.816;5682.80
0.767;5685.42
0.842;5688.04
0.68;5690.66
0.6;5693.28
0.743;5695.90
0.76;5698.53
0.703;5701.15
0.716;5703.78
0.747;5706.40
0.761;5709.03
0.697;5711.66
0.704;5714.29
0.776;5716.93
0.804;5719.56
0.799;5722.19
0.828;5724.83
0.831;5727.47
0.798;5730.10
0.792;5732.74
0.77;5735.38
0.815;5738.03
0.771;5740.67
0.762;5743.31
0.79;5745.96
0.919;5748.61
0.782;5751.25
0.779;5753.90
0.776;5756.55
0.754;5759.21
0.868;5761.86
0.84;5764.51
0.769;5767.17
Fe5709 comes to 1.23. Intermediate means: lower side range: 0.753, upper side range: 0.804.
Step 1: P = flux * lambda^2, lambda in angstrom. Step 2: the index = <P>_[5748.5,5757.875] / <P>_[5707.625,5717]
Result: 1.12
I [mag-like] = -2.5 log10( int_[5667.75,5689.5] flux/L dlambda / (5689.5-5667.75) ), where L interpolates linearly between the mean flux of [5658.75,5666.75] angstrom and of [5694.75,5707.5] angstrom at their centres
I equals -0.12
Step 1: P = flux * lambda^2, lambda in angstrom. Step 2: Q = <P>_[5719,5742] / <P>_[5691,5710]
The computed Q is 1.13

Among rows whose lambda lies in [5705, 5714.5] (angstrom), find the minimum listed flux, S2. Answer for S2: 0.697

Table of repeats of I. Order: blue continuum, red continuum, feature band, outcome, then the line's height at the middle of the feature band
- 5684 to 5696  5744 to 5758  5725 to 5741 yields -0.02 mag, 0.782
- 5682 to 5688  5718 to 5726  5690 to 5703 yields 0.15 mag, 0.803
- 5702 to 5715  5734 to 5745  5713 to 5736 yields -0.05 mag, 0.753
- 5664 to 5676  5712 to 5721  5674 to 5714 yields -0.03 mag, 0.726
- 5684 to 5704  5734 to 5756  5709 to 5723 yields 0.00 mag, 0.758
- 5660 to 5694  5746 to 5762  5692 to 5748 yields 0.02 mag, 0.773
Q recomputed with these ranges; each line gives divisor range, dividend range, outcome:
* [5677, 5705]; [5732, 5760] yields 1.08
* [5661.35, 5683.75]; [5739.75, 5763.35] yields 1.13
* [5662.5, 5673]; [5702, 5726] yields 1.14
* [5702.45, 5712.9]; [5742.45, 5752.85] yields 1.13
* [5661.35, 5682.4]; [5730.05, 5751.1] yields 1.14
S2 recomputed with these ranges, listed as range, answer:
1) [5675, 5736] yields 0.6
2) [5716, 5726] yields 0.776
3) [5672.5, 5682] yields 0.735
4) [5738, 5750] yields 0.762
